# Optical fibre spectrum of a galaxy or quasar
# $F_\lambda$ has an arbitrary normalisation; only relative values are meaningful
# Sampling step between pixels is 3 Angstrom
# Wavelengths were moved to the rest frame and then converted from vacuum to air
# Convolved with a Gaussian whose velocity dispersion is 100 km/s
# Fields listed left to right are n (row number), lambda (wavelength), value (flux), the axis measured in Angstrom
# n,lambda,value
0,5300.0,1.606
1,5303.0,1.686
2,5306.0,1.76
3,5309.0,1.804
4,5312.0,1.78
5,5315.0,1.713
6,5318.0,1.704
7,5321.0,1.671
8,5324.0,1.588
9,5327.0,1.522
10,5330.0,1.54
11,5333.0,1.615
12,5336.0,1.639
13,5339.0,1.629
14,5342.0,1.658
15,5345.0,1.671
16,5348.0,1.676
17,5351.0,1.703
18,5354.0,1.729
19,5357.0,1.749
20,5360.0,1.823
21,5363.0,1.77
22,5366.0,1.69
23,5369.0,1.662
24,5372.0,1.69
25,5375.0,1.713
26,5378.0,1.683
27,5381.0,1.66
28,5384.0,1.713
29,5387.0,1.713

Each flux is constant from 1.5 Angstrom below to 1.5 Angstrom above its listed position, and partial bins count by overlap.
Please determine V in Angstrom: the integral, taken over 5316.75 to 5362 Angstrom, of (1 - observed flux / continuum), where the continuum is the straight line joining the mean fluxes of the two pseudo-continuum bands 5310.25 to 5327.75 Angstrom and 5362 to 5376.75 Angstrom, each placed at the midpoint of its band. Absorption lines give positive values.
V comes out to 0.6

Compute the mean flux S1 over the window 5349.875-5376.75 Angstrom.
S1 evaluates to 1.73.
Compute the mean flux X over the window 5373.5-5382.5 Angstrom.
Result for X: 1.69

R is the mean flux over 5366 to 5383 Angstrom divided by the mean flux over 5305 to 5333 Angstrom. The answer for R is 1.01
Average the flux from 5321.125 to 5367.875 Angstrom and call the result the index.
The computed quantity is 1.67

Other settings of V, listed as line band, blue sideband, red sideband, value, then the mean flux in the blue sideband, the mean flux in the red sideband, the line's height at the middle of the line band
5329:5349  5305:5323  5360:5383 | 1.01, 1.73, 1.7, 1.72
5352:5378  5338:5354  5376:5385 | -0.69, 1.67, 1.69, 1.68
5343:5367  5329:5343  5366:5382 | -1.10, 1.62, 1.68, 1.65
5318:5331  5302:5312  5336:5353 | 0.91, 1.76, 1.67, 1.72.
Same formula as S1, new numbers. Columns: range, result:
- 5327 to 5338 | 1.59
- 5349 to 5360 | 1.74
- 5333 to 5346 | 1.64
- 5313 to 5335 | 1.63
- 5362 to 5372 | 1.7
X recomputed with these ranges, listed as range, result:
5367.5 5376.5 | 1.69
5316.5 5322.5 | 1.69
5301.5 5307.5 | 1.72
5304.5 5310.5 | 1.78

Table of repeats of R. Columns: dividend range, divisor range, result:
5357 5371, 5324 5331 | 1.13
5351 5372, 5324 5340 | 1.09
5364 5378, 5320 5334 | 1.07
